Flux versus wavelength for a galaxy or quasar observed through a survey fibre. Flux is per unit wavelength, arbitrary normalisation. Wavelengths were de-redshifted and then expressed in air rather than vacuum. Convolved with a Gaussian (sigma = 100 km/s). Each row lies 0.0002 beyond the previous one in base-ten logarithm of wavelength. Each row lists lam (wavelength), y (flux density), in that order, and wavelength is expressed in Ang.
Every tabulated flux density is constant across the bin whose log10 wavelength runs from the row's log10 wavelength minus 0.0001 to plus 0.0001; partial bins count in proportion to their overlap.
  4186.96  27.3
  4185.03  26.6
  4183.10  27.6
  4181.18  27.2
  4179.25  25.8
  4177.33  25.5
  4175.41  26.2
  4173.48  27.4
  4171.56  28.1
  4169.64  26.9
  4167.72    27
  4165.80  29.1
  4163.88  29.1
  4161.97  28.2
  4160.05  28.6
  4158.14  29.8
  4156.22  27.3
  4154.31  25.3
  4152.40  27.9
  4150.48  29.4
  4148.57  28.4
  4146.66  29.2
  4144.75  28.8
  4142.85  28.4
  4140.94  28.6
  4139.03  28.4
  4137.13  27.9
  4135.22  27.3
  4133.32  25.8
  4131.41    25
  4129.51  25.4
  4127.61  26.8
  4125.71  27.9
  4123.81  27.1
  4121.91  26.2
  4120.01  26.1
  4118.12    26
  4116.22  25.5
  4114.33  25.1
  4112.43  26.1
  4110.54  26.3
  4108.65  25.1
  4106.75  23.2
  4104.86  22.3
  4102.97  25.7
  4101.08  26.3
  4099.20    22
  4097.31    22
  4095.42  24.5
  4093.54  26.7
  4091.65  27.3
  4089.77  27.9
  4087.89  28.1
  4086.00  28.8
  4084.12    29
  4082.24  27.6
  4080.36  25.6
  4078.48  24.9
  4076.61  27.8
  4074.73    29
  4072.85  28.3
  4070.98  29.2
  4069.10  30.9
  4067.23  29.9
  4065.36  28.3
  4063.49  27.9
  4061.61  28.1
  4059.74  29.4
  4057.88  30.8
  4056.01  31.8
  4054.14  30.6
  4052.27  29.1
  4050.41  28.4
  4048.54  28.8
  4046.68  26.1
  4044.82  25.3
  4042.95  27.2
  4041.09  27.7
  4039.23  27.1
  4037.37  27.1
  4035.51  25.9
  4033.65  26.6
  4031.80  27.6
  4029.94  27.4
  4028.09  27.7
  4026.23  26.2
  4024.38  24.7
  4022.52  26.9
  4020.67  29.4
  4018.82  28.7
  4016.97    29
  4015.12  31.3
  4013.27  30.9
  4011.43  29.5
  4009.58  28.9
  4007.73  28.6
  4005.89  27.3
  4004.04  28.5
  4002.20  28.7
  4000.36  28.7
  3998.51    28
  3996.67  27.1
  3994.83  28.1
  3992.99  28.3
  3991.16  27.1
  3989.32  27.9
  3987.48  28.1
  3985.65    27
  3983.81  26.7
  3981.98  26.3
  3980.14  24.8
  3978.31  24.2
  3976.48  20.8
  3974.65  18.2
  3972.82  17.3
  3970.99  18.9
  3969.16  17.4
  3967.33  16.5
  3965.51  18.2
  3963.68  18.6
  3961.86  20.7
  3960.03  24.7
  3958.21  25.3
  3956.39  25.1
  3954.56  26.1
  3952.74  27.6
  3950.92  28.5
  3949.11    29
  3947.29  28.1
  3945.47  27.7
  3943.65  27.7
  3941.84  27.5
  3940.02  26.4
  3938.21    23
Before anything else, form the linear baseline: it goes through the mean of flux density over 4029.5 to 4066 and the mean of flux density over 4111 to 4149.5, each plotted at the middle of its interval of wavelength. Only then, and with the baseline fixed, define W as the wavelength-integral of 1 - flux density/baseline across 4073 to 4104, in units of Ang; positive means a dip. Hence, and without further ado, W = 1.2 Ang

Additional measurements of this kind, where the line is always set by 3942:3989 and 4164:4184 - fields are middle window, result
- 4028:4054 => -2.41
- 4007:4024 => -3.08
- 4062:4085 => -2.37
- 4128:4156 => -0.92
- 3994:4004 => -1.55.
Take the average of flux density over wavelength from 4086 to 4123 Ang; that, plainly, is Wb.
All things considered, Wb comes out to 25.5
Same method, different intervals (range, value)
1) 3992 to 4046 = 27.9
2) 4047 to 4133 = 27.1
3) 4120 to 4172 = 27.7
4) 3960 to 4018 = 25.2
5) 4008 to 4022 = 29.5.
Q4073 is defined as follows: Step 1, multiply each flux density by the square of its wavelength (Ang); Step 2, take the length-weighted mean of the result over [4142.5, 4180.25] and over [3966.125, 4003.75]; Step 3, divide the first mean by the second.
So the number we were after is 1.2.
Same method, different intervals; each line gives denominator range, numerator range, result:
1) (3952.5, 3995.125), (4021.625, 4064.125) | 1.23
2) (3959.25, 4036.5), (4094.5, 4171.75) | 1.11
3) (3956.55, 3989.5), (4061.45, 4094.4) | 1.33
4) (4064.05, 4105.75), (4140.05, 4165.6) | 1.09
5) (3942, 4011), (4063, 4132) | 1.12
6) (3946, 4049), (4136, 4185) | 1.16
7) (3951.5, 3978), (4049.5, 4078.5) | 1.44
